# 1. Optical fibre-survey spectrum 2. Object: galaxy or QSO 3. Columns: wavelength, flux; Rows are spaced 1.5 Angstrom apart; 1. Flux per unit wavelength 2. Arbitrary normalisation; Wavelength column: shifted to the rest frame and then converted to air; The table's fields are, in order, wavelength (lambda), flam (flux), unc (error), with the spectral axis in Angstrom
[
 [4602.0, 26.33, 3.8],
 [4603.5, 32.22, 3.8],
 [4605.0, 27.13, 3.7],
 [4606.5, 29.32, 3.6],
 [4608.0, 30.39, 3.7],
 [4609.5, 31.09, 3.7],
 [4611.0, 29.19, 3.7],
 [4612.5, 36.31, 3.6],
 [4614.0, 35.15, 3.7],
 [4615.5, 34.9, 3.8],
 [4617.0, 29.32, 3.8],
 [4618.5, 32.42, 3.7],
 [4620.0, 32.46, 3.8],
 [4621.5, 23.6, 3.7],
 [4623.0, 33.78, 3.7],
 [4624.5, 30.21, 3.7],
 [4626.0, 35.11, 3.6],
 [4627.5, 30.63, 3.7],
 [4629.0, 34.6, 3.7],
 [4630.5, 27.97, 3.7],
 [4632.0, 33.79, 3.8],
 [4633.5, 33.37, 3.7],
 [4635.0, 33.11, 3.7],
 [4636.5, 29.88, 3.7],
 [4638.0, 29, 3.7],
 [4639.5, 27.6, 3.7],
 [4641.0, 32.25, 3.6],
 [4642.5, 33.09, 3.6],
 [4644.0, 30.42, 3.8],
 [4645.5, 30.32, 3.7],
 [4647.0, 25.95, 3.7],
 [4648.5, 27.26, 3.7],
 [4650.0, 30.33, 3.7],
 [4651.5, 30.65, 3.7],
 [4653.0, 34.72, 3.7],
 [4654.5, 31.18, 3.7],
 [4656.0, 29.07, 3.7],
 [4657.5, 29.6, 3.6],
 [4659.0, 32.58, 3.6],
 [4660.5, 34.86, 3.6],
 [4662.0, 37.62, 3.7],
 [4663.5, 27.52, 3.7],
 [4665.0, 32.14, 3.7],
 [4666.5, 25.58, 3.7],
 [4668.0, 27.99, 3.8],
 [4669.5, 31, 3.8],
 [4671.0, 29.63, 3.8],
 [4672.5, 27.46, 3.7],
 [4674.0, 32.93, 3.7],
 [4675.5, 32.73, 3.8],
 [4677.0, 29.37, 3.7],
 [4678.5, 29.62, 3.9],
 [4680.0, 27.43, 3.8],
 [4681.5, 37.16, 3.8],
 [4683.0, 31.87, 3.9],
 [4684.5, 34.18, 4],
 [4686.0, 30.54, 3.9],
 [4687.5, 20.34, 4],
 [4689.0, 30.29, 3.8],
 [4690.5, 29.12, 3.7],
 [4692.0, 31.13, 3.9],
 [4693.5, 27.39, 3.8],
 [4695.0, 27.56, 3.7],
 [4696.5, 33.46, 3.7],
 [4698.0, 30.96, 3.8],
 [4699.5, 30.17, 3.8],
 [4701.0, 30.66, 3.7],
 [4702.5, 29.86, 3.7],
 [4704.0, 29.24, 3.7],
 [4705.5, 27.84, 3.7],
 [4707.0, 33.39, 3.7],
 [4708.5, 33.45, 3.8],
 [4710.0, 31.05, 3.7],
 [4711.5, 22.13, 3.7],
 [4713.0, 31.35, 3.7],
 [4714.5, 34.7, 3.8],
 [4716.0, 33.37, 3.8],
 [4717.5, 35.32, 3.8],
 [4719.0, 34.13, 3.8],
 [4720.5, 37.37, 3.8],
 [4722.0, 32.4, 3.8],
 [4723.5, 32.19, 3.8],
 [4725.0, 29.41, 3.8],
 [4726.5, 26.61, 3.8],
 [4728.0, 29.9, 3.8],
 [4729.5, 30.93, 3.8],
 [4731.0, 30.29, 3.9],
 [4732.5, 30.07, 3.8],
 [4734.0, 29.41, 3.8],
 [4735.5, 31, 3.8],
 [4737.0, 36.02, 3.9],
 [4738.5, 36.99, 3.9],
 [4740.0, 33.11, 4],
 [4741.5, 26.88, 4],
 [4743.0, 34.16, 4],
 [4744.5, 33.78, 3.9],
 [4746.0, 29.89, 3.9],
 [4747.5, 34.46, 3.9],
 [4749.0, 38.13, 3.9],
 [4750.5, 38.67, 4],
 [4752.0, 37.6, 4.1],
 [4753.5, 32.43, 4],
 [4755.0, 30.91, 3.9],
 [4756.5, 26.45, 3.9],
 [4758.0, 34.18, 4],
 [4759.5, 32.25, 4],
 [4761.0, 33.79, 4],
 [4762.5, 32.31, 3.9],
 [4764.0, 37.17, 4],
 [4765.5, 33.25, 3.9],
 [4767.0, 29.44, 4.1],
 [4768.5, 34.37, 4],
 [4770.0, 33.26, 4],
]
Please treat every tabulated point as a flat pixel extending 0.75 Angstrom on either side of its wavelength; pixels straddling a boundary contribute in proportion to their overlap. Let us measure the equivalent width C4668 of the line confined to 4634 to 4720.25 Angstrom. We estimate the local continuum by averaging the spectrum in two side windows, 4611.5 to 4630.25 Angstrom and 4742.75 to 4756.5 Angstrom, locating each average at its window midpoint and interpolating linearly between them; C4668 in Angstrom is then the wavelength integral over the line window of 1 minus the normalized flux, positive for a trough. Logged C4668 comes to 6.2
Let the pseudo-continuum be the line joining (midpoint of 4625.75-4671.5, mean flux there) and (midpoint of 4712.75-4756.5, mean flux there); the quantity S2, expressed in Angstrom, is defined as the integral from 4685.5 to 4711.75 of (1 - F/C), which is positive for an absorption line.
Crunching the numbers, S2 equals 2.0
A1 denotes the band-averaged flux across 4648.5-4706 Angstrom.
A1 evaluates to 30.4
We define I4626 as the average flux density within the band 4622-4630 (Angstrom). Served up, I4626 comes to 32.4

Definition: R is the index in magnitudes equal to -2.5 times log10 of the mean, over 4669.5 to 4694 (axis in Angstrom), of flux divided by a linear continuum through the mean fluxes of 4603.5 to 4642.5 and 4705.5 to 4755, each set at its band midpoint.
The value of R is 0.06 mag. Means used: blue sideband 31.4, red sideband 32.4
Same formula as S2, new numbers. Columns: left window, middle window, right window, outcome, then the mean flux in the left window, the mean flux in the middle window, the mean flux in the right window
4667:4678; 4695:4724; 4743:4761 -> 0.1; 30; 31.6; 33.6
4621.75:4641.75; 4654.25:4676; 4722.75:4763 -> 0.6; 31.4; 30.8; 32.3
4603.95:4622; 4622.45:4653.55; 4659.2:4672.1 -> -0.2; 31.1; 31.1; 30.8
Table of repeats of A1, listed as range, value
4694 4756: 31.9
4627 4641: 31.2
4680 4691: 30.3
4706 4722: 32.5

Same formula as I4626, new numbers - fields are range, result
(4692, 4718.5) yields 30.7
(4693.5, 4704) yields 30.1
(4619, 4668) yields 30.9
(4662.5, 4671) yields 29.2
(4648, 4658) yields 30.5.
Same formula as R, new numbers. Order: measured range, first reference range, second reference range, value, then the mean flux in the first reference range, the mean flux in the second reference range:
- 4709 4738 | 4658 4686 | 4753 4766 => 0.015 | 31.2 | 32.5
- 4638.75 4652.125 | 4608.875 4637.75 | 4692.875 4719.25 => 0.066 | 31.9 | 30.8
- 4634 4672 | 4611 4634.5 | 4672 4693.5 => 0.023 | 32.2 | 30.2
